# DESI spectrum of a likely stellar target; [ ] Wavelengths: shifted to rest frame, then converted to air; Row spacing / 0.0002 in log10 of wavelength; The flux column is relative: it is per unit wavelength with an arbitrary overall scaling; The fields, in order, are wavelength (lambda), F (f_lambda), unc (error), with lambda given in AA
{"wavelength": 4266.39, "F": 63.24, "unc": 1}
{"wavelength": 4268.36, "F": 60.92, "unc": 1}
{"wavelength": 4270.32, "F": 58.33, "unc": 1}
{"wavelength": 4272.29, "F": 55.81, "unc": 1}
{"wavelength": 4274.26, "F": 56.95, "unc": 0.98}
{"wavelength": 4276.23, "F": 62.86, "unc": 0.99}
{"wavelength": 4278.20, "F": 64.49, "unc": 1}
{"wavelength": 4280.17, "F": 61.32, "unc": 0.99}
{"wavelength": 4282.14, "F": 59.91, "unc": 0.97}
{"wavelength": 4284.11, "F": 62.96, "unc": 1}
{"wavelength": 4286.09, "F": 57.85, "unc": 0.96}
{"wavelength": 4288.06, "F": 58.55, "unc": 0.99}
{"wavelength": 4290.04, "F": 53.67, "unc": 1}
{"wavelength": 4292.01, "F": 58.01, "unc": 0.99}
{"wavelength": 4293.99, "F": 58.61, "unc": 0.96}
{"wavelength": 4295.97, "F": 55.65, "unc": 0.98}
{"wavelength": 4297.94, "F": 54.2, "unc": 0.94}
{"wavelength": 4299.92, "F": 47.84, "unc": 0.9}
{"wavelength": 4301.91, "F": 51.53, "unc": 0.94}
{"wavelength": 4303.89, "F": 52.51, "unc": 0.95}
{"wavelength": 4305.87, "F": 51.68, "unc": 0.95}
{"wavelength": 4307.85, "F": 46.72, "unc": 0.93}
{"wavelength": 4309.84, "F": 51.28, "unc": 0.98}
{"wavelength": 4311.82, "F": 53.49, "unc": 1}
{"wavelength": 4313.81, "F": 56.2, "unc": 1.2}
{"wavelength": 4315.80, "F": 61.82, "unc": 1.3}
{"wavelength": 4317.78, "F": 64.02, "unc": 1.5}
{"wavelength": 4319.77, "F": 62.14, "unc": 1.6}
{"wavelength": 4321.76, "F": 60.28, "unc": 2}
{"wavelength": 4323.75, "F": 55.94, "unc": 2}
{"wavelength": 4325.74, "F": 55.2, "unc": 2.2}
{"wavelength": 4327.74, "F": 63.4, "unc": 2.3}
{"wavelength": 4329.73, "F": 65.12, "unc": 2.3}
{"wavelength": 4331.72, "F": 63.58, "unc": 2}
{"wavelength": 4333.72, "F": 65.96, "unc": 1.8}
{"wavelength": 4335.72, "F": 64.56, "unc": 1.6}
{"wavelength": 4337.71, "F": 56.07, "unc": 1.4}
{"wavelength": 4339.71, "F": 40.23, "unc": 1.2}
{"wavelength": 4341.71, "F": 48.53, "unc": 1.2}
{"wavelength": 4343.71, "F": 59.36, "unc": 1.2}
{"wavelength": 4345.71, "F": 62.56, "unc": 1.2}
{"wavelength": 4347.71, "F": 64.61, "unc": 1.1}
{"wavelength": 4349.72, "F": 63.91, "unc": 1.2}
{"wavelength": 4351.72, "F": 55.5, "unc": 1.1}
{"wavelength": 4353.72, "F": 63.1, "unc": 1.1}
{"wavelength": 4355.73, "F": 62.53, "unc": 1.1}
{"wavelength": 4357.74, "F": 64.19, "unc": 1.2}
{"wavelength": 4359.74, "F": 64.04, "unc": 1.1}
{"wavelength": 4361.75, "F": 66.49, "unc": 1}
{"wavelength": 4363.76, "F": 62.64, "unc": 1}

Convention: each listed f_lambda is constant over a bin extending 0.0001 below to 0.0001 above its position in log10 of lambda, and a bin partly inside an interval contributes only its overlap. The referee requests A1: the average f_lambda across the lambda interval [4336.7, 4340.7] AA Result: 48.3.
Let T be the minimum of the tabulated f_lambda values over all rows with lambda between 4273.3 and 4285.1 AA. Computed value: 56.95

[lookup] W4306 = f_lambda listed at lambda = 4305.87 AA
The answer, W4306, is 51.68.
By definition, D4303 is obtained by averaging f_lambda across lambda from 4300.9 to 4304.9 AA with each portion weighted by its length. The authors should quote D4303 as 51.9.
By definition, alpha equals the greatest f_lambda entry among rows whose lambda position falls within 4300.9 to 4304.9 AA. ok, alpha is 52.51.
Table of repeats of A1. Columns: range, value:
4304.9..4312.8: 50.8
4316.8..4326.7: 59.5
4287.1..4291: 56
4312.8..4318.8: 60.7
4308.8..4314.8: 53.6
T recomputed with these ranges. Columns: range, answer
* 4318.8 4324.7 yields 55.94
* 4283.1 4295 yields 53.67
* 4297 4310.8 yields 46.72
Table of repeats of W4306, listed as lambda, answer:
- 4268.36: 60.92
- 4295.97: 55.65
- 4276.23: 62.86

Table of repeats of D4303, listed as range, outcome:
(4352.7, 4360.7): 63.5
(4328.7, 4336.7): 64.8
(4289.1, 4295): 56.8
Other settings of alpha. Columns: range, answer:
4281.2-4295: 62.96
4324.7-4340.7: 65.96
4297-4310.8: 54.2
